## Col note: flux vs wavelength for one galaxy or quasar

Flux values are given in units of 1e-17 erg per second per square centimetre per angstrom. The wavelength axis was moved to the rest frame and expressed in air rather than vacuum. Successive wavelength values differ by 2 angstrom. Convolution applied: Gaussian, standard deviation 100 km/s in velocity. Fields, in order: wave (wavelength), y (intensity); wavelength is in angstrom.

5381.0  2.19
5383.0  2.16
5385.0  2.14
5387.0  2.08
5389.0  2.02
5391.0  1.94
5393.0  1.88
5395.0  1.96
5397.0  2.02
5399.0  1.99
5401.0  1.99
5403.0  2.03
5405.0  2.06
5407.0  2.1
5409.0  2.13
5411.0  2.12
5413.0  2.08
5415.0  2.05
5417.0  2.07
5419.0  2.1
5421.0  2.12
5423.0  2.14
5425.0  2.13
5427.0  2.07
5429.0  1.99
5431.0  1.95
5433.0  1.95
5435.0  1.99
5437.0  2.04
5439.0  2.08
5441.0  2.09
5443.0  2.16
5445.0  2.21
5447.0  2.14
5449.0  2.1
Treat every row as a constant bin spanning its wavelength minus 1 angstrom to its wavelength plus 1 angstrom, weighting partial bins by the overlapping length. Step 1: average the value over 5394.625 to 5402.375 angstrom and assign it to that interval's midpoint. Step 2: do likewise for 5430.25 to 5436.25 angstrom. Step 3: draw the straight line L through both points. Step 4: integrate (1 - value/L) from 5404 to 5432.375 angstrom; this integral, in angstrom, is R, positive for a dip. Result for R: -1.4 angstrom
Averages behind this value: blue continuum 1.99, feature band 2.08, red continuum 1.97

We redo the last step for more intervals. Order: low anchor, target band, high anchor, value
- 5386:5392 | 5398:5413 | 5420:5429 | -0.1 angstrom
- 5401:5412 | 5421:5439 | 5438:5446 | 0.6 angstrom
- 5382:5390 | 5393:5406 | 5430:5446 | 0.6 angstrom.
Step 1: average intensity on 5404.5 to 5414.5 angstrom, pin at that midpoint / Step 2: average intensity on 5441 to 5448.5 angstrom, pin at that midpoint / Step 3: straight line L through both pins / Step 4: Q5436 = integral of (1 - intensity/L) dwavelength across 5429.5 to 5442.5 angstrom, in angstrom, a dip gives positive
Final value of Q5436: 0.7 angstrom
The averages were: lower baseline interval 2.1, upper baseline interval 2.15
